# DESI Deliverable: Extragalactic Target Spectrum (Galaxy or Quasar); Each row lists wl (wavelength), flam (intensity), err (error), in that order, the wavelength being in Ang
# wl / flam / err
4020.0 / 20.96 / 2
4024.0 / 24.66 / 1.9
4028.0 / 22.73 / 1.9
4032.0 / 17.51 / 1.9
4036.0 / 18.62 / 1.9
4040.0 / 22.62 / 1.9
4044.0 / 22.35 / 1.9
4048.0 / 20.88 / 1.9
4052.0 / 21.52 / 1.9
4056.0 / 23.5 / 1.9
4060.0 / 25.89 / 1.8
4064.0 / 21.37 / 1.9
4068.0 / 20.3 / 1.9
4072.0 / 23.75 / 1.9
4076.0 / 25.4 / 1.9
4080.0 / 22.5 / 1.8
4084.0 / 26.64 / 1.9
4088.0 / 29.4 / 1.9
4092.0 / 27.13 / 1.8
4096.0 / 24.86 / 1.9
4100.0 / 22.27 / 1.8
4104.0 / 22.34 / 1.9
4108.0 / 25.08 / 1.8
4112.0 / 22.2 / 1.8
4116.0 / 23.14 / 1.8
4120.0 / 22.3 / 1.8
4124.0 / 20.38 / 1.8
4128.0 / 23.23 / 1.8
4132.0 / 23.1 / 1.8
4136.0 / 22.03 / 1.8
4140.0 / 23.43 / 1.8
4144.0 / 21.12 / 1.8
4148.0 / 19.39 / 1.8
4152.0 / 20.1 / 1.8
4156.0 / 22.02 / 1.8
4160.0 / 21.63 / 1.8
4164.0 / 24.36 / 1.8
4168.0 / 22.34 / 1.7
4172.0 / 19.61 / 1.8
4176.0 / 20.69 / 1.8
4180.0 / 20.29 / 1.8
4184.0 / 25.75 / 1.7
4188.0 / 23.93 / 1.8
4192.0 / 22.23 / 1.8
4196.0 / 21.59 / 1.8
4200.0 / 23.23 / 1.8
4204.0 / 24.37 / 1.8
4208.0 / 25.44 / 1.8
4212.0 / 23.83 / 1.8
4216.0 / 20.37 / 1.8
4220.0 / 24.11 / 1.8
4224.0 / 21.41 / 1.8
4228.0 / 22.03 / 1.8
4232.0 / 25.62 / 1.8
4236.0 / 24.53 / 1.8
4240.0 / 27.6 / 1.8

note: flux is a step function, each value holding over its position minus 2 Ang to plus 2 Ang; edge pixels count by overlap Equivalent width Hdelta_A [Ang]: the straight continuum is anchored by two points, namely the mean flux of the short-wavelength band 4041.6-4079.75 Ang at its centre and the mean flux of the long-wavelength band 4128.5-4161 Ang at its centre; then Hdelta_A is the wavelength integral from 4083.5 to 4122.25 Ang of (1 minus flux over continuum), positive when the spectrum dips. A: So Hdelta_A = -3.8 Ang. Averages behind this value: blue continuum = 22.8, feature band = 24.4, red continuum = 21.7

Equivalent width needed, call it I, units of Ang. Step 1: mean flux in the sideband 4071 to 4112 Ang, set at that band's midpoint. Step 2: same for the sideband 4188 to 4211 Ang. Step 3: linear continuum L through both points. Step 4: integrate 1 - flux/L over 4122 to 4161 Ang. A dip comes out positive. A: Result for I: 4.1 Ang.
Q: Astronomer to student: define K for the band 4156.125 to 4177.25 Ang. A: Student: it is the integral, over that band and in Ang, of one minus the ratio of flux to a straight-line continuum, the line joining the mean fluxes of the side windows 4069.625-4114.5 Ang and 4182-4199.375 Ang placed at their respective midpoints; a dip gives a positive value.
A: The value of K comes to 1.7 Ang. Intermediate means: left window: 24.6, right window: 23.4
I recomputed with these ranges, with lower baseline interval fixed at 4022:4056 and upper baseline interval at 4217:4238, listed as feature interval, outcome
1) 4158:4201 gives 1.1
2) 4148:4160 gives 0.9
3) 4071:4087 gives -2.2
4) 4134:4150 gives 0.7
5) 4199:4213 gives -0.7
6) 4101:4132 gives -0.6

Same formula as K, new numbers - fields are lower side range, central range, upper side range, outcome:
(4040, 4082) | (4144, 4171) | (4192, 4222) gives 1.78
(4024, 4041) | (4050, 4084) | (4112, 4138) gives -3.02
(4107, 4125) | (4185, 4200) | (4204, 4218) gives 0.22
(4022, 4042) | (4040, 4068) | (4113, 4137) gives -1.21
